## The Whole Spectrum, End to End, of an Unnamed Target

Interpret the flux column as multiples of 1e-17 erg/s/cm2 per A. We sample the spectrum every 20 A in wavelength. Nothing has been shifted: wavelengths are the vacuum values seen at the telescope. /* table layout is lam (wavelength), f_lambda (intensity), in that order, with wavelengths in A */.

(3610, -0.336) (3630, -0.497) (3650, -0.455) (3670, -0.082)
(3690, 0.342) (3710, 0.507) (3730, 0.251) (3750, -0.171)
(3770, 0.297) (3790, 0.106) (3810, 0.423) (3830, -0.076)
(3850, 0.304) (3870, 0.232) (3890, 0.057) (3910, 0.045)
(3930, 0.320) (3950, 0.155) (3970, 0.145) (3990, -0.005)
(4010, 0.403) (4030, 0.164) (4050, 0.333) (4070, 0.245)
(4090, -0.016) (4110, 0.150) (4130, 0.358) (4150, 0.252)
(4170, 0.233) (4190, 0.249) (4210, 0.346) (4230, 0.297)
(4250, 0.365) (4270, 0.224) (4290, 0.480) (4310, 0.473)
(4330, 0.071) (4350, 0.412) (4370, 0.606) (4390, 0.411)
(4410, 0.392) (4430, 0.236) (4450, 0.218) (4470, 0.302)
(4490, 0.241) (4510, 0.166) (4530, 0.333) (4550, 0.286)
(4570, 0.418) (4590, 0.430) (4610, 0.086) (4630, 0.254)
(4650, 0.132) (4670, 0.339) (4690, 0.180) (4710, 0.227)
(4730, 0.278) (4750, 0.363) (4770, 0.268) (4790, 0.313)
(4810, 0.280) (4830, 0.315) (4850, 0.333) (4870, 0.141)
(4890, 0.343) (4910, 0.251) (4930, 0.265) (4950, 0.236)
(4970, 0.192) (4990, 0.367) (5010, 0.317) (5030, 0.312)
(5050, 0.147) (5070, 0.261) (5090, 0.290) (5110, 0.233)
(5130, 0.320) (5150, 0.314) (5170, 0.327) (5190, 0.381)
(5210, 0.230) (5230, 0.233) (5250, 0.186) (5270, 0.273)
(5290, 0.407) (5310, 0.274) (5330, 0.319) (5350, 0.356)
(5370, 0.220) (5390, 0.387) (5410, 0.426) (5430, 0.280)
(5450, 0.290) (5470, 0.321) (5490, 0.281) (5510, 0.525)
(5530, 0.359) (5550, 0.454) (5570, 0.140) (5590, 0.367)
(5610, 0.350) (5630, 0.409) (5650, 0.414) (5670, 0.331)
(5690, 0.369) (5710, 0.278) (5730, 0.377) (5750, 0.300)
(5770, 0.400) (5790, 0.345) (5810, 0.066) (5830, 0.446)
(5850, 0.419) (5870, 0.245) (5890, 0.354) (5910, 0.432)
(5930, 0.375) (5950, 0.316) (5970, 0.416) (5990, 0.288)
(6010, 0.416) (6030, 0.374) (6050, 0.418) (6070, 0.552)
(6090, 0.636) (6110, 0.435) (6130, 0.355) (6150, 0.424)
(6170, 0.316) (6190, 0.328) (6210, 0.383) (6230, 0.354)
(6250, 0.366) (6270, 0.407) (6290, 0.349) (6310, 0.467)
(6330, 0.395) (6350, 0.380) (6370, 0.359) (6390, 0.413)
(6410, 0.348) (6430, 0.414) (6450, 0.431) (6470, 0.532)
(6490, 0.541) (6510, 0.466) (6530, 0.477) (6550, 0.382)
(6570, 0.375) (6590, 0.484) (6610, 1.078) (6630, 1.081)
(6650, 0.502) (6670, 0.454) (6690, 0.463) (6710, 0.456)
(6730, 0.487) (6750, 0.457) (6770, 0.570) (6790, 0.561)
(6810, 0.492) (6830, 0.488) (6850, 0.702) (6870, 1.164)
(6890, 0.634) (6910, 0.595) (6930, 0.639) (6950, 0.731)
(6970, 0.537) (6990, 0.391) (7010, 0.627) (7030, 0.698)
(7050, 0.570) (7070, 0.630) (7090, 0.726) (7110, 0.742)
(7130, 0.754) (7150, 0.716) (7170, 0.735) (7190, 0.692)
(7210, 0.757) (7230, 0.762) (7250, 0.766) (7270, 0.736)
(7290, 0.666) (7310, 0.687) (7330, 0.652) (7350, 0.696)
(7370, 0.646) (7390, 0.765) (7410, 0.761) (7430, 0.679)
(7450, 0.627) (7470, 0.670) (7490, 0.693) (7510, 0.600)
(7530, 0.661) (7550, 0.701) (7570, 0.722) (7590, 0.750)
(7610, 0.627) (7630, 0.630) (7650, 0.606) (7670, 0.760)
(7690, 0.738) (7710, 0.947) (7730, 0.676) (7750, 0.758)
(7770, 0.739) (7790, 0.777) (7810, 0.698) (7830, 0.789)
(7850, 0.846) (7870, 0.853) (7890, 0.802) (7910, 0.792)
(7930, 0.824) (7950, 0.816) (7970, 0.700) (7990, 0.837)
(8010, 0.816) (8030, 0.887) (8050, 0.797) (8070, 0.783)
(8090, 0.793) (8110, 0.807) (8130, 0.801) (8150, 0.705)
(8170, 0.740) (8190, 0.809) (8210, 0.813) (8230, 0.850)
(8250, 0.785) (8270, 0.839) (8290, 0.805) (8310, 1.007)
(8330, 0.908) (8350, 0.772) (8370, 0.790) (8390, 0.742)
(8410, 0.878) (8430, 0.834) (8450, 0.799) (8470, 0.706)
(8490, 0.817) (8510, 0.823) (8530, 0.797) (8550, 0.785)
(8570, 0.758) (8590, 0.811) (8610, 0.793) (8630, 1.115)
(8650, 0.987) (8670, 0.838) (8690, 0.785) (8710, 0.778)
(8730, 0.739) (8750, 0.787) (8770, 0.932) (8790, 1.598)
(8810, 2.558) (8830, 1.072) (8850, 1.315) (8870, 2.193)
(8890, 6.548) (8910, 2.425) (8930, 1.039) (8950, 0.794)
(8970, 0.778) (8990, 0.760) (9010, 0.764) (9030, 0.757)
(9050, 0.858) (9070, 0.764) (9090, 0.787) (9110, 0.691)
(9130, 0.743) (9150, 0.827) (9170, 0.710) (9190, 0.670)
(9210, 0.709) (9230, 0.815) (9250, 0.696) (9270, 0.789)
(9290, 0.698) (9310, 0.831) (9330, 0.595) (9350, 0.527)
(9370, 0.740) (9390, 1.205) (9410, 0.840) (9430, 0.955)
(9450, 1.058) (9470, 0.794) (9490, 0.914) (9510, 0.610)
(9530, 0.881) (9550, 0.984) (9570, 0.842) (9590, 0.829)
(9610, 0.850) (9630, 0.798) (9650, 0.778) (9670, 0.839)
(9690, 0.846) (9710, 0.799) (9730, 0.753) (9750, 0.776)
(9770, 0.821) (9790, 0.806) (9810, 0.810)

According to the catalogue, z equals 0.78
